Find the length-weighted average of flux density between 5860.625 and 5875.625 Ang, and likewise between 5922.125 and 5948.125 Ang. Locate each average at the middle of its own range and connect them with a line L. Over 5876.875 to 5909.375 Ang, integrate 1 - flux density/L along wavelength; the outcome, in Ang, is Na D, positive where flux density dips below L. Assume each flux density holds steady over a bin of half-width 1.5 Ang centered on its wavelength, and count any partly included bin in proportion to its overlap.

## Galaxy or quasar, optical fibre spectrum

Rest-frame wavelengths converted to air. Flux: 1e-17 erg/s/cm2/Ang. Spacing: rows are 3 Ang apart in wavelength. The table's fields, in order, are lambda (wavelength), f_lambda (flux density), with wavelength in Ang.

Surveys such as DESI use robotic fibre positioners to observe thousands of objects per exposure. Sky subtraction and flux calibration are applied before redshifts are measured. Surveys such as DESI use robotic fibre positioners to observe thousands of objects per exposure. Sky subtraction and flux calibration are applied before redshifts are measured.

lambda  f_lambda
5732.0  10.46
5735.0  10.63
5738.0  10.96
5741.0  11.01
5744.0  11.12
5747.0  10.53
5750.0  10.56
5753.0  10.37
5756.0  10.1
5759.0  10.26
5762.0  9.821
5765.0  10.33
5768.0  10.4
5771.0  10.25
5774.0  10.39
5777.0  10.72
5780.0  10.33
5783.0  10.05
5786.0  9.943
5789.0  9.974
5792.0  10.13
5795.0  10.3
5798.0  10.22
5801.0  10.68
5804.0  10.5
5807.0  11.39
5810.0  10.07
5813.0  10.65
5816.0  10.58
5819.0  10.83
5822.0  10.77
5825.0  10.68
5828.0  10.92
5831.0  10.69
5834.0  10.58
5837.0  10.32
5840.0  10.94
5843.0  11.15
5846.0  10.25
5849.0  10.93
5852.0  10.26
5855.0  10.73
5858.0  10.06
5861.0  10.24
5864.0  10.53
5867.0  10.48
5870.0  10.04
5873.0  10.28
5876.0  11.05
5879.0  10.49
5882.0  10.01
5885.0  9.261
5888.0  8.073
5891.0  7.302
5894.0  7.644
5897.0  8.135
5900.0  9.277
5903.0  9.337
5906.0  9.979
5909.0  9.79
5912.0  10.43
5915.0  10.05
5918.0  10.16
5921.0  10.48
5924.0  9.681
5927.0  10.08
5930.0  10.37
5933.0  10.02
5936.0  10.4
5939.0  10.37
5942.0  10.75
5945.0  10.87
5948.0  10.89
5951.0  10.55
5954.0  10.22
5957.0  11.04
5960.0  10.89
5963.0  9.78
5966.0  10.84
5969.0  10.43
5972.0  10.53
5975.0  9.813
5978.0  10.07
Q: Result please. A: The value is 4.16 Ang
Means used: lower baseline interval 10.4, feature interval 9.04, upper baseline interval 10.4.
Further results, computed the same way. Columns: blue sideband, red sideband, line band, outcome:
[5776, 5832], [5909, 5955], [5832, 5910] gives 3.9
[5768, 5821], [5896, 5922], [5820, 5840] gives -0.9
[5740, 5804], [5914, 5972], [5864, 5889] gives 0.9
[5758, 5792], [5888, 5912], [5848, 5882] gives -4.5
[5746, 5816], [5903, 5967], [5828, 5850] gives -0.8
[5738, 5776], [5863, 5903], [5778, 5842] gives -3.2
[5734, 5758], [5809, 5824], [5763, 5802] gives 1.3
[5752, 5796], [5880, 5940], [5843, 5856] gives -1.0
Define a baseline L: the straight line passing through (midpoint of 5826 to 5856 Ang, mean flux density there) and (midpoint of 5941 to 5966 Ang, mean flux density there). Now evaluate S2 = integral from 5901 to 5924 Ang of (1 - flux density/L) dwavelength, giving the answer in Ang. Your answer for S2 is 1.4 Ang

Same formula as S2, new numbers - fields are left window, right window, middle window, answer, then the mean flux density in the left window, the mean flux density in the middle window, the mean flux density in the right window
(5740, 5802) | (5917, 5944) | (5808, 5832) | -0.79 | 10.3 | 10.7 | 10.3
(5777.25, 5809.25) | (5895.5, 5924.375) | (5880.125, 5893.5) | 1.66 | 10.4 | 8.64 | 9.73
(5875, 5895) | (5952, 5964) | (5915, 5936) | -0.55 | 9.11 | 10.1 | 10.5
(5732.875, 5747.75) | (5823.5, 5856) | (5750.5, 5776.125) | 1.29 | 10.8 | 10.3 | 10.7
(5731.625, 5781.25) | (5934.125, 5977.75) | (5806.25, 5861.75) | -0.71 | 10.5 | 10.6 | 10.5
